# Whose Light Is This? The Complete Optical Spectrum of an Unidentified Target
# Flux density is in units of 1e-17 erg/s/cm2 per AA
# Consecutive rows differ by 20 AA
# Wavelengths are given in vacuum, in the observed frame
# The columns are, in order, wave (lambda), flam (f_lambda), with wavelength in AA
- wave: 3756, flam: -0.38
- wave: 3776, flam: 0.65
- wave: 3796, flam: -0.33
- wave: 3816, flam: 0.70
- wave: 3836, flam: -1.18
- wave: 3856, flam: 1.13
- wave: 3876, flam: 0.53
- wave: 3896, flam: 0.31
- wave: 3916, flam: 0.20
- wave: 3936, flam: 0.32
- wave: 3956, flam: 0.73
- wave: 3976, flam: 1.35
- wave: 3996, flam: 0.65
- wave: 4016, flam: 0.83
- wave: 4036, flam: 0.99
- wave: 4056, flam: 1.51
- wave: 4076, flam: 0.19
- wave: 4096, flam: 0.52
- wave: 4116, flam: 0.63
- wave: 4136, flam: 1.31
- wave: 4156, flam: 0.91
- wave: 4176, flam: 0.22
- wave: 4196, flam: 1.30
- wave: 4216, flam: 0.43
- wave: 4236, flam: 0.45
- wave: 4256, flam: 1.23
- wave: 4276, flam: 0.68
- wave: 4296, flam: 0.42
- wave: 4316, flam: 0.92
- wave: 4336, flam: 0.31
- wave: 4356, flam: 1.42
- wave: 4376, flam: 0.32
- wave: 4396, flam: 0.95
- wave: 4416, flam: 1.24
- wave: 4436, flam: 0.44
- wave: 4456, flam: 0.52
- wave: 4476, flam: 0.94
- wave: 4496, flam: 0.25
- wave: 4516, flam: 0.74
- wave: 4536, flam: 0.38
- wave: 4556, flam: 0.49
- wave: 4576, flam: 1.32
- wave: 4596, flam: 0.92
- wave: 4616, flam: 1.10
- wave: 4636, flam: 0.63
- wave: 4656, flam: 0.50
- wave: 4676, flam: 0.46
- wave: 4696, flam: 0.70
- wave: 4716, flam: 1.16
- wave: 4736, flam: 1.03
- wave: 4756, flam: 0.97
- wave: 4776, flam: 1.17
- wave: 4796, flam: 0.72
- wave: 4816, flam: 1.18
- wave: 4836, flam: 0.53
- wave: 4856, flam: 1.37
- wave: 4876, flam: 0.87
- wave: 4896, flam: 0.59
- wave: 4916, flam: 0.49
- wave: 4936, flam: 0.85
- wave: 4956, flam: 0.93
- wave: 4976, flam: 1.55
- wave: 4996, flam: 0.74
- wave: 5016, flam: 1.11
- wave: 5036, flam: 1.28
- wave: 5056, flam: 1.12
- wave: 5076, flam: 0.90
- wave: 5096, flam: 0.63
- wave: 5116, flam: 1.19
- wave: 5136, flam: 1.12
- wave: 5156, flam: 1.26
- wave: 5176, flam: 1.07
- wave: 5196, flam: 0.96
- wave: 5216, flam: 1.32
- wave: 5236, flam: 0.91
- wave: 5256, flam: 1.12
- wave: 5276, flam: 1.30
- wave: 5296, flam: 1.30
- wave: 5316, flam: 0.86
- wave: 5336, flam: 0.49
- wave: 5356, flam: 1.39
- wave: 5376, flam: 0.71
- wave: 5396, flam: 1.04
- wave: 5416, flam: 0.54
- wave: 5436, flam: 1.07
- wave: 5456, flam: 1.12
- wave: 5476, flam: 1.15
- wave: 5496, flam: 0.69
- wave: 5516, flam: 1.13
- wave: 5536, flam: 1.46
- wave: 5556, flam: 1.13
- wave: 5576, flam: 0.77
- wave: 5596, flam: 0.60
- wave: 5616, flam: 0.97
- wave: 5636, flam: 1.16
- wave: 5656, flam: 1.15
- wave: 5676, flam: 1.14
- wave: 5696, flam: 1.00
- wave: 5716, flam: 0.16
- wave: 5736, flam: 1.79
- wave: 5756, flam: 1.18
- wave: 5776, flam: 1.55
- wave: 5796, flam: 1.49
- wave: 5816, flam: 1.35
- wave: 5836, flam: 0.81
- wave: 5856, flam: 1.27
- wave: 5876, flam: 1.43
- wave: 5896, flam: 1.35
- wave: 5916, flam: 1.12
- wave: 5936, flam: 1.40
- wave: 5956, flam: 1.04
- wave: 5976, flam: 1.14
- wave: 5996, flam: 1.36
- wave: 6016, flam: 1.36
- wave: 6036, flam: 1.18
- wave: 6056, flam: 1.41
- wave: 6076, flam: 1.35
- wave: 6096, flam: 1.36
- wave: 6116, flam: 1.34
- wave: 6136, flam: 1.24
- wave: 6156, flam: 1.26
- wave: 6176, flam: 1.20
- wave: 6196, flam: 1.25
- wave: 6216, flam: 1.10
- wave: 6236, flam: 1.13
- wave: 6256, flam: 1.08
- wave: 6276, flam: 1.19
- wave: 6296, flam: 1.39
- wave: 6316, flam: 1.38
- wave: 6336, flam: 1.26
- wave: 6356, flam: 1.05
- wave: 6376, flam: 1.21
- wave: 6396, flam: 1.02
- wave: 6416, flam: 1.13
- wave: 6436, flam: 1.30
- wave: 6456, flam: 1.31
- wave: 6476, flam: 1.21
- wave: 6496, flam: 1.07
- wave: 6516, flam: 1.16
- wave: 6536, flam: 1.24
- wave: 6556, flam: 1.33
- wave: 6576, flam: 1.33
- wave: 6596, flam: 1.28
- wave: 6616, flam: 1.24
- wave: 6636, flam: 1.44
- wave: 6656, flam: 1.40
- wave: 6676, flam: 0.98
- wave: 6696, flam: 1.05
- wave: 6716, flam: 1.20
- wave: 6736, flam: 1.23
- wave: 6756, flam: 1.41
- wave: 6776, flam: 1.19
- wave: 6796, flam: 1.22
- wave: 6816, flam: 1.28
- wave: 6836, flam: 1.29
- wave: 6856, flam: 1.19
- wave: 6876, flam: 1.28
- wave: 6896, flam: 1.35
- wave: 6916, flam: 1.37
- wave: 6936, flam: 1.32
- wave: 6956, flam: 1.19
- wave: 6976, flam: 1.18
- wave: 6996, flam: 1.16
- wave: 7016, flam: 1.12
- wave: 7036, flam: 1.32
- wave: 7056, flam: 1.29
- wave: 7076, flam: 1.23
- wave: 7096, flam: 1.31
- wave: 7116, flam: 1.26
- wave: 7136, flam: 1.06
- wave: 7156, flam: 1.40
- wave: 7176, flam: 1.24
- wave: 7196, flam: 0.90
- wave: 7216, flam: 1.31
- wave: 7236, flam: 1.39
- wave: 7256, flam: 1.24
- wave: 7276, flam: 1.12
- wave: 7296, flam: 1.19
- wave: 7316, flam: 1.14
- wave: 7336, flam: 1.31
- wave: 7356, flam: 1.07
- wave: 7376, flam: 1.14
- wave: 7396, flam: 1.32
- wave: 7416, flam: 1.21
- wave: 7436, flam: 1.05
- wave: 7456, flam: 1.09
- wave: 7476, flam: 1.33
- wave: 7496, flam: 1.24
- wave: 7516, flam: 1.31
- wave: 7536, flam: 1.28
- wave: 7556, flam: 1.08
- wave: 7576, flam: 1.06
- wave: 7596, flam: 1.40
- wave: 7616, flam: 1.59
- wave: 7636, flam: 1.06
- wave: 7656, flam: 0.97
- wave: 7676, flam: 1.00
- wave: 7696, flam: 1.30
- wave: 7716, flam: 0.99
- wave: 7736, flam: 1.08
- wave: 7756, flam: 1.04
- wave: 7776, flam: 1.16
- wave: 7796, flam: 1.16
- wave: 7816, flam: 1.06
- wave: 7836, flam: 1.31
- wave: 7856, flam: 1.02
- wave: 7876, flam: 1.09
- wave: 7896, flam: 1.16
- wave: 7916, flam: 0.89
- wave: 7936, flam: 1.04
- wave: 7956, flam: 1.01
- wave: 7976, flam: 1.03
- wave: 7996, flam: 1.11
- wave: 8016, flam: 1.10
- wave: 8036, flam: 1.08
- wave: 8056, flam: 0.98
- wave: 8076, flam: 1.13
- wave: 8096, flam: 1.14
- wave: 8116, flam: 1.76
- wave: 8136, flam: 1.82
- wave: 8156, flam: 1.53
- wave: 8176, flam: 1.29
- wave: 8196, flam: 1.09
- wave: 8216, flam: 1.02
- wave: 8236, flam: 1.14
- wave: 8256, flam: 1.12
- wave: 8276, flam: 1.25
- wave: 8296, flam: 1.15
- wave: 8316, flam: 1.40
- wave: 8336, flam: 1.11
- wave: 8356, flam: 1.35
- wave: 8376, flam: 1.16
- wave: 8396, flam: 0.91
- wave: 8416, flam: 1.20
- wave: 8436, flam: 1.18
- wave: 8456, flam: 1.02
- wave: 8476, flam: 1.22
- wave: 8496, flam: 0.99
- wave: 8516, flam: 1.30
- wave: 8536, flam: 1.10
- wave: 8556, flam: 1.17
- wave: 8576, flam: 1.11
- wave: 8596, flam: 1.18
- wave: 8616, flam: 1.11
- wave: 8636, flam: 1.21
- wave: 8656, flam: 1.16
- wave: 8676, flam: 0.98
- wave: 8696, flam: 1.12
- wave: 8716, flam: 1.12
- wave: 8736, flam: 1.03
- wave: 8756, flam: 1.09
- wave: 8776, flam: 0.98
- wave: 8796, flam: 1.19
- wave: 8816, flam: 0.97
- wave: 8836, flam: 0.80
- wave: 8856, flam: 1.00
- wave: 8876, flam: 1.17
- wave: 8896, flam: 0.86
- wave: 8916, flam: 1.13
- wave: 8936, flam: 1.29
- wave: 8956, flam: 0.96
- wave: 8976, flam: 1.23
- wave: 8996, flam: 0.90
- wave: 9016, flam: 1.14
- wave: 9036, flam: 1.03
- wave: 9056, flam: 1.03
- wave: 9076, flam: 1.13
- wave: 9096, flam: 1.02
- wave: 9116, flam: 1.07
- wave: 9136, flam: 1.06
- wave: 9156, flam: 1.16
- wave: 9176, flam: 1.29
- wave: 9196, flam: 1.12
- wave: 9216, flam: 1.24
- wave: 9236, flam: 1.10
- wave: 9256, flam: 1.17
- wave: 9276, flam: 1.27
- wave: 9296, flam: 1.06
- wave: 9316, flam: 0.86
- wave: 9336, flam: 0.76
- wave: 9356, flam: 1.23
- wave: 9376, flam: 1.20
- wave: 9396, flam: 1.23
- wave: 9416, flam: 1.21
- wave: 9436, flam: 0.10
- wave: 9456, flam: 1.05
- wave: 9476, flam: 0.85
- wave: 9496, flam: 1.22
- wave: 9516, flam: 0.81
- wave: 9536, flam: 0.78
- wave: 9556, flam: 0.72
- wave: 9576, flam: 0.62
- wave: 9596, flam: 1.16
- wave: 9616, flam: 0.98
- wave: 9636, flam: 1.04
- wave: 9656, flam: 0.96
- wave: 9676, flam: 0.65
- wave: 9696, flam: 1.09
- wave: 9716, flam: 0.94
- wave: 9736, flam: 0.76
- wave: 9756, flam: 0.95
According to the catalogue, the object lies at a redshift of 0.238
